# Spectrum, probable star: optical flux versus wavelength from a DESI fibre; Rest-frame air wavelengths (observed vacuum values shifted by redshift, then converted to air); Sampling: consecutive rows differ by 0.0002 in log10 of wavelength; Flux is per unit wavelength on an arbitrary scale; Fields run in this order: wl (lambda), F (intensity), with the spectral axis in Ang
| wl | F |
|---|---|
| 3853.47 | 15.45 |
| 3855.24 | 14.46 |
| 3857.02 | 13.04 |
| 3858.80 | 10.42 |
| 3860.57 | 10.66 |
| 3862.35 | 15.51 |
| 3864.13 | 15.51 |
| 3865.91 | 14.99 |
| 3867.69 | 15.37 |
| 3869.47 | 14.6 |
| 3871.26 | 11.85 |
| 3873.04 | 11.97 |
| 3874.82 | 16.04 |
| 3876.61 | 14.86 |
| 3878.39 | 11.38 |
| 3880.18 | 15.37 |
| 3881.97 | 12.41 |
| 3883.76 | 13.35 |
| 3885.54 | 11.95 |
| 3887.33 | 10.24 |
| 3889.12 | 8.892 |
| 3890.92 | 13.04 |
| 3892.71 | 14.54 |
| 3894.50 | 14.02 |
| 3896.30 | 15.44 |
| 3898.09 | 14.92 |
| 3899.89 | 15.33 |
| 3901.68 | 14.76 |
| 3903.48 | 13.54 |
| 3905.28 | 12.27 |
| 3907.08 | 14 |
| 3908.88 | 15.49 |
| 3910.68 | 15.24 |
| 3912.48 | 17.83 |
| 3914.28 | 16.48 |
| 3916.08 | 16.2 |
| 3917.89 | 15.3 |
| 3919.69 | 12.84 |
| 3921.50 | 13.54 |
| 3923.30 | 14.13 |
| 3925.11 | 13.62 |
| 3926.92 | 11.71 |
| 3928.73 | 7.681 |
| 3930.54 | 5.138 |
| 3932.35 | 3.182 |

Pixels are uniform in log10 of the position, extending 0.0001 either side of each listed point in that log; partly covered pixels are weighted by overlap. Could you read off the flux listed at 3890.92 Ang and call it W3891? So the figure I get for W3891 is 13.04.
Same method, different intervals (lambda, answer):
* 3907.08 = 14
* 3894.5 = 14.02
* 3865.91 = 14.99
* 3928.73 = 7.681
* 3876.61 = 14.86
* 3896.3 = 15.44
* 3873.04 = 11.97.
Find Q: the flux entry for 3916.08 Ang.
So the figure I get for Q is 16.2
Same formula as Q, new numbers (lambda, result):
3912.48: 17.83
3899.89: 15.33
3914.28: 16.48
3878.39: 11.38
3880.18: 15.37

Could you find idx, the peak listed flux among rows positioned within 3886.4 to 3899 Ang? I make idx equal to 15.44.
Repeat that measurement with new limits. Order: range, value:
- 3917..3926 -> 15.3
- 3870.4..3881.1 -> 16.04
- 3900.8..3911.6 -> 15.49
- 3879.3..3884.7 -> 15.37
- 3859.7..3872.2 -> 15.51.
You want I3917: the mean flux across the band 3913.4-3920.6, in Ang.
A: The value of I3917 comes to 15.2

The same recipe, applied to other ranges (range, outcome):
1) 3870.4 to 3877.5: 13.7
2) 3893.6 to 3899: 14.8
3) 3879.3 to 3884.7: 13.7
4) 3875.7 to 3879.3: 13.1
